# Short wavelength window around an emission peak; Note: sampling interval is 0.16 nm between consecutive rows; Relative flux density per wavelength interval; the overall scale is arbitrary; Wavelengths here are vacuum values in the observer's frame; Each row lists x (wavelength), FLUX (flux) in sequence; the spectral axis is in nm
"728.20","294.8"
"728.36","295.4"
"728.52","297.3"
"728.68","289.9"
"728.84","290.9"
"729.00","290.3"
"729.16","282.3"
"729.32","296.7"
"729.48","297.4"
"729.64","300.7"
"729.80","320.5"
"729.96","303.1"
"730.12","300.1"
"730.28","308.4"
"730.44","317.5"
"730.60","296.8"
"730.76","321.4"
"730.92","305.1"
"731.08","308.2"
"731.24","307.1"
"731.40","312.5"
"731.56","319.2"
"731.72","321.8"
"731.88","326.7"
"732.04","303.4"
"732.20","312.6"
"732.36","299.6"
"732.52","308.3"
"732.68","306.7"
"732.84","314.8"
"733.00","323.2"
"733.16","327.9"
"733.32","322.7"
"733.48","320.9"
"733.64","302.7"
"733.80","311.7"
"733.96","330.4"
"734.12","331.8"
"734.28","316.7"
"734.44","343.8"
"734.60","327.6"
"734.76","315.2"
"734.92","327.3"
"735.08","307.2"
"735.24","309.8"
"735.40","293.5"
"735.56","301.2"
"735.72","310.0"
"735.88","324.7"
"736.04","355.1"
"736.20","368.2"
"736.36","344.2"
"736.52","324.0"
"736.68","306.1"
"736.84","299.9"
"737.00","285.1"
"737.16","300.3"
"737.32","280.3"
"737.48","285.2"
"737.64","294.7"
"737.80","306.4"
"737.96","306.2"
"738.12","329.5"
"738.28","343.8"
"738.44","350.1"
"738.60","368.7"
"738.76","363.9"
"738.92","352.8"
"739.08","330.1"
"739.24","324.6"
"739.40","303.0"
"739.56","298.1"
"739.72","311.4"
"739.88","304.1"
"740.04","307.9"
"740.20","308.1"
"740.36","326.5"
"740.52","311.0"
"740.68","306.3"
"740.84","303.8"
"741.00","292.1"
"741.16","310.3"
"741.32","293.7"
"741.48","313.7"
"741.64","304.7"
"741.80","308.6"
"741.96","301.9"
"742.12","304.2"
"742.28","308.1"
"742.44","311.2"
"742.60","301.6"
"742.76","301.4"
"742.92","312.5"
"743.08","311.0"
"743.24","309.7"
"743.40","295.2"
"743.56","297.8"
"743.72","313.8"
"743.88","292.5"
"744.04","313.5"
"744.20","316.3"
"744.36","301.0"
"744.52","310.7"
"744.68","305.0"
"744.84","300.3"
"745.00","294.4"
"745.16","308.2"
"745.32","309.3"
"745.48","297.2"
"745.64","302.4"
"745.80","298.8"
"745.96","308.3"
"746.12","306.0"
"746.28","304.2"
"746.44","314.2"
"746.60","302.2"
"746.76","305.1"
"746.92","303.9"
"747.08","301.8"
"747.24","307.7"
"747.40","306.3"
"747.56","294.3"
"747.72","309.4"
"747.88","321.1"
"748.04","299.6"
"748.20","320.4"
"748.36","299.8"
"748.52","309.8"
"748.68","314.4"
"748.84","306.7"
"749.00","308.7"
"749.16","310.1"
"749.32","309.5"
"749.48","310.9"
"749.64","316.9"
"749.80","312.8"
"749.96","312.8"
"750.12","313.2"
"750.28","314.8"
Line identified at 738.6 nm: [N II]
